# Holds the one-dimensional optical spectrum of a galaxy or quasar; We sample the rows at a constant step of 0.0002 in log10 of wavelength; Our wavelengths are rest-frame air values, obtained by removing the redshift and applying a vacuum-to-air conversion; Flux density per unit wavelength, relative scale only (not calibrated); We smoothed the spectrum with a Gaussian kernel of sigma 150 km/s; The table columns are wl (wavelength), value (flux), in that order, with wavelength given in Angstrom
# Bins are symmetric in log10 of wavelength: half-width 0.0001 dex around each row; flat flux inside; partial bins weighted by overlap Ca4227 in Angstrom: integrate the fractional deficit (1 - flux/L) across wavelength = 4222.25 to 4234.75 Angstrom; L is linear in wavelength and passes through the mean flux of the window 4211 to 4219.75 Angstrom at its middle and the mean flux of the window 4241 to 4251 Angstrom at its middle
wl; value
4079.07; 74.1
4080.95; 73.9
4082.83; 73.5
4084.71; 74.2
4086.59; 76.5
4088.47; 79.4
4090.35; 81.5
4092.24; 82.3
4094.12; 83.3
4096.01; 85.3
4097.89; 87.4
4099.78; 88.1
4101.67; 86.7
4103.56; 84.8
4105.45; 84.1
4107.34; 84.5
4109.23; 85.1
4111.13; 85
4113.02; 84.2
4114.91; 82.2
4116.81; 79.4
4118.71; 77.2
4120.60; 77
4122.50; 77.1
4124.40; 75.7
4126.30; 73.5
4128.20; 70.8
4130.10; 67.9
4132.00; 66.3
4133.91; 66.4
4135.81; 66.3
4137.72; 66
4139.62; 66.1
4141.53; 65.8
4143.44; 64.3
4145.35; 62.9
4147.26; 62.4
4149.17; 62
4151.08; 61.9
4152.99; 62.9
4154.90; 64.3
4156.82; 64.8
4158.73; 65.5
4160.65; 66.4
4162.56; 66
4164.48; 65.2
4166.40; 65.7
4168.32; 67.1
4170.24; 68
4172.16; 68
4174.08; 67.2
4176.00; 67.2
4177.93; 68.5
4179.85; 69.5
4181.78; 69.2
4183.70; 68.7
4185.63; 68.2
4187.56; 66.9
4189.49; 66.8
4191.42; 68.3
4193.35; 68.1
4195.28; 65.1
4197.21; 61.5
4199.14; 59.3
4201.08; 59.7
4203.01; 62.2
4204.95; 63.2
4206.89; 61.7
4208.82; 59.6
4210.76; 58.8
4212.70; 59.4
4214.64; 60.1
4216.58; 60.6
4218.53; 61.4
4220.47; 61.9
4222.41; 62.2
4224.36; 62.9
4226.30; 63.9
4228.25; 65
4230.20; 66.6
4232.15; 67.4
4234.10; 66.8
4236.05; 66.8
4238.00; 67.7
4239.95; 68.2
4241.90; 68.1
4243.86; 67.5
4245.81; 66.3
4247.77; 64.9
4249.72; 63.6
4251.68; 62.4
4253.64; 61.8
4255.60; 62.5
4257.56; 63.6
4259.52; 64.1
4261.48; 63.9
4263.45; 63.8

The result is -0.5 Angstrom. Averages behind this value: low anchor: 60.3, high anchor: 65.9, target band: 65.1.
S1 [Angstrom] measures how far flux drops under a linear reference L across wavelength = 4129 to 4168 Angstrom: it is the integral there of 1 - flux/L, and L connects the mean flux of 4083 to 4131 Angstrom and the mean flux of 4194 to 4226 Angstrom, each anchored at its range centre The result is 4.1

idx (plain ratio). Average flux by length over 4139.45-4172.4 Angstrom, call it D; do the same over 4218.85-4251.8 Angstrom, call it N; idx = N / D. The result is 1.0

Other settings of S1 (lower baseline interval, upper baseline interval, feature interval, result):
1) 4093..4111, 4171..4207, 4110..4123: 0.3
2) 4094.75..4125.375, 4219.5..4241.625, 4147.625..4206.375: 6.1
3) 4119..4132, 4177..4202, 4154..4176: 0.8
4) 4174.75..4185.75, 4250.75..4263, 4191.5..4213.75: 1.7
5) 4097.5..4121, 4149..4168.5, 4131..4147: 1.5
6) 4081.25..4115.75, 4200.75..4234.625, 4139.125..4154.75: 2.3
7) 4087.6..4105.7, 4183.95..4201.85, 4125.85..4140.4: 1.8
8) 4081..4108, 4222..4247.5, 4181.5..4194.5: 0.6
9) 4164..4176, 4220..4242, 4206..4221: 1.3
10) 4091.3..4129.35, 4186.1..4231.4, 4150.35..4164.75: 1.6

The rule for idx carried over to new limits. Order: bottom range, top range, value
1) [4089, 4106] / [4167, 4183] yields 0.80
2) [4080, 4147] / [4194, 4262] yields 0.83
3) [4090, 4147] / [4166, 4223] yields 0.84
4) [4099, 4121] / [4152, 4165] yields 0.78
